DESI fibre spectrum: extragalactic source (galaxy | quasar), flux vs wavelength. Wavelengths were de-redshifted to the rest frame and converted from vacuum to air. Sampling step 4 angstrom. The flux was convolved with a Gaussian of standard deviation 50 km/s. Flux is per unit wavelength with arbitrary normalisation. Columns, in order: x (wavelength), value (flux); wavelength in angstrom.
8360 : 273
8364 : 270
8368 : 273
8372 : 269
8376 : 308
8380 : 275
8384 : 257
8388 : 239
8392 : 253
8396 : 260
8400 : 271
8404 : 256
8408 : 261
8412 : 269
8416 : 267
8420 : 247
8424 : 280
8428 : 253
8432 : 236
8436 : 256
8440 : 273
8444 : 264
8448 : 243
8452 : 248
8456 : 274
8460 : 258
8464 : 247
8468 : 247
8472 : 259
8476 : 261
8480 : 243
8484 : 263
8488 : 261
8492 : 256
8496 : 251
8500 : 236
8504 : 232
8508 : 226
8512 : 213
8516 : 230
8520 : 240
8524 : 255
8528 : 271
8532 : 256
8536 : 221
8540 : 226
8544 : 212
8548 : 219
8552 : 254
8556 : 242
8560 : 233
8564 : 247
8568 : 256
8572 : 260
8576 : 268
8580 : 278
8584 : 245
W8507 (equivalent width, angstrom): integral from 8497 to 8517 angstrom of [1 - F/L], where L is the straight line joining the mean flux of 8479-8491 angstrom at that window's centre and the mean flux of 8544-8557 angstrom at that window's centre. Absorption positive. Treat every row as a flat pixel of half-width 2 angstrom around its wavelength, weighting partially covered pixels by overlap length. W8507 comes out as 1.7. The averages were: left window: 257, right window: 234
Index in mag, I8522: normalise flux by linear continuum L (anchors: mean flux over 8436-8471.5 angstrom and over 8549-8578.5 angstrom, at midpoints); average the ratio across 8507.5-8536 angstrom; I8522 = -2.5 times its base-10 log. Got 0.05 mag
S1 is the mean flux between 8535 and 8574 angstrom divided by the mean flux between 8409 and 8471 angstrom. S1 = 0.9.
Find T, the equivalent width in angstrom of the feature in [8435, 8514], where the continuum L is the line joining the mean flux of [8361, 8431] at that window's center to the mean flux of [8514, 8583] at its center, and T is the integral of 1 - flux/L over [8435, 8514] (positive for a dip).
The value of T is 1.34 angstrom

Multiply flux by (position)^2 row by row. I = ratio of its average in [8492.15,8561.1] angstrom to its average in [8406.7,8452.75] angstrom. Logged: 0.94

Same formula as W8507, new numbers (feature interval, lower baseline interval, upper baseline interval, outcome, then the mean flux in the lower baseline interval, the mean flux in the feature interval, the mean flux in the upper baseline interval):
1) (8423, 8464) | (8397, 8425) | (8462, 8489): 0.2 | 264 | 257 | 254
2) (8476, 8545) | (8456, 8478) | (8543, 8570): 1.7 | 256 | 242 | 239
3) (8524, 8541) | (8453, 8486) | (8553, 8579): 0.5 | 256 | 246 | 252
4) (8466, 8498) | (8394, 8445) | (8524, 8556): -0.8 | 261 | 255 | 238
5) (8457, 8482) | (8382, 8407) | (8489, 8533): -0.6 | 256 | 253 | 242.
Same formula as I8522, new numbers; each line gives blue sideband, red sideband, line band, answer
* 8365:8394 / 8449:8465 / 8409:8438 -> 0.01 mag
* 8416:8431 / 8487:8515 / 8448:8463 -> -0.03 mag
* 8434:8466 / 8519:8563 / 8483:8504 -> -0.01 mag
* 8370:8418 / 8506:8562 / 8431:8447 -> -0.01 mag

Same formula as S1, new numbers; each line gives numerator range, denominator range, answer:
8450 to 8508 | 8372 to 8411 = 0.95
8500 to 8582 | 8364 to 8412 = 0.91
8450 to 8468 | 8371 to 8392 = 0.95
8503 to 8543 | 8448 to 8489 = 0.93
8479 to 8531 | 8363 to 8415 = 0.92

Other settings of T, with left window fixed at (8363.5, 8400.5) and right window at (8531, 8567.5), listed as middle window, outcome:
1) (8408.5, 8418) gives -0.2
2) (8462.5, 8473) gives 0.0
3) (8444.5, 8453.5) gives 0.2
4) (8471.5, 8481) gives -0.2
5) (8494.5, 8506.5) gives 0.3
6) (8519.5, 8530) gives -0.8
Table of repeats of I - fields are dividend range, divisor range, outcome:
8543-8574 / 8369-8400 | 0.94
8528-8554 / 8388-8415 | 0.93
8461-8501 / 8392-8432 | 0.99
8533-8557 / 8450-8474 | 0.92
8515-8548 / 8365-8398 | 0.92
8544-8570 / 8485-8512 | 1.00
